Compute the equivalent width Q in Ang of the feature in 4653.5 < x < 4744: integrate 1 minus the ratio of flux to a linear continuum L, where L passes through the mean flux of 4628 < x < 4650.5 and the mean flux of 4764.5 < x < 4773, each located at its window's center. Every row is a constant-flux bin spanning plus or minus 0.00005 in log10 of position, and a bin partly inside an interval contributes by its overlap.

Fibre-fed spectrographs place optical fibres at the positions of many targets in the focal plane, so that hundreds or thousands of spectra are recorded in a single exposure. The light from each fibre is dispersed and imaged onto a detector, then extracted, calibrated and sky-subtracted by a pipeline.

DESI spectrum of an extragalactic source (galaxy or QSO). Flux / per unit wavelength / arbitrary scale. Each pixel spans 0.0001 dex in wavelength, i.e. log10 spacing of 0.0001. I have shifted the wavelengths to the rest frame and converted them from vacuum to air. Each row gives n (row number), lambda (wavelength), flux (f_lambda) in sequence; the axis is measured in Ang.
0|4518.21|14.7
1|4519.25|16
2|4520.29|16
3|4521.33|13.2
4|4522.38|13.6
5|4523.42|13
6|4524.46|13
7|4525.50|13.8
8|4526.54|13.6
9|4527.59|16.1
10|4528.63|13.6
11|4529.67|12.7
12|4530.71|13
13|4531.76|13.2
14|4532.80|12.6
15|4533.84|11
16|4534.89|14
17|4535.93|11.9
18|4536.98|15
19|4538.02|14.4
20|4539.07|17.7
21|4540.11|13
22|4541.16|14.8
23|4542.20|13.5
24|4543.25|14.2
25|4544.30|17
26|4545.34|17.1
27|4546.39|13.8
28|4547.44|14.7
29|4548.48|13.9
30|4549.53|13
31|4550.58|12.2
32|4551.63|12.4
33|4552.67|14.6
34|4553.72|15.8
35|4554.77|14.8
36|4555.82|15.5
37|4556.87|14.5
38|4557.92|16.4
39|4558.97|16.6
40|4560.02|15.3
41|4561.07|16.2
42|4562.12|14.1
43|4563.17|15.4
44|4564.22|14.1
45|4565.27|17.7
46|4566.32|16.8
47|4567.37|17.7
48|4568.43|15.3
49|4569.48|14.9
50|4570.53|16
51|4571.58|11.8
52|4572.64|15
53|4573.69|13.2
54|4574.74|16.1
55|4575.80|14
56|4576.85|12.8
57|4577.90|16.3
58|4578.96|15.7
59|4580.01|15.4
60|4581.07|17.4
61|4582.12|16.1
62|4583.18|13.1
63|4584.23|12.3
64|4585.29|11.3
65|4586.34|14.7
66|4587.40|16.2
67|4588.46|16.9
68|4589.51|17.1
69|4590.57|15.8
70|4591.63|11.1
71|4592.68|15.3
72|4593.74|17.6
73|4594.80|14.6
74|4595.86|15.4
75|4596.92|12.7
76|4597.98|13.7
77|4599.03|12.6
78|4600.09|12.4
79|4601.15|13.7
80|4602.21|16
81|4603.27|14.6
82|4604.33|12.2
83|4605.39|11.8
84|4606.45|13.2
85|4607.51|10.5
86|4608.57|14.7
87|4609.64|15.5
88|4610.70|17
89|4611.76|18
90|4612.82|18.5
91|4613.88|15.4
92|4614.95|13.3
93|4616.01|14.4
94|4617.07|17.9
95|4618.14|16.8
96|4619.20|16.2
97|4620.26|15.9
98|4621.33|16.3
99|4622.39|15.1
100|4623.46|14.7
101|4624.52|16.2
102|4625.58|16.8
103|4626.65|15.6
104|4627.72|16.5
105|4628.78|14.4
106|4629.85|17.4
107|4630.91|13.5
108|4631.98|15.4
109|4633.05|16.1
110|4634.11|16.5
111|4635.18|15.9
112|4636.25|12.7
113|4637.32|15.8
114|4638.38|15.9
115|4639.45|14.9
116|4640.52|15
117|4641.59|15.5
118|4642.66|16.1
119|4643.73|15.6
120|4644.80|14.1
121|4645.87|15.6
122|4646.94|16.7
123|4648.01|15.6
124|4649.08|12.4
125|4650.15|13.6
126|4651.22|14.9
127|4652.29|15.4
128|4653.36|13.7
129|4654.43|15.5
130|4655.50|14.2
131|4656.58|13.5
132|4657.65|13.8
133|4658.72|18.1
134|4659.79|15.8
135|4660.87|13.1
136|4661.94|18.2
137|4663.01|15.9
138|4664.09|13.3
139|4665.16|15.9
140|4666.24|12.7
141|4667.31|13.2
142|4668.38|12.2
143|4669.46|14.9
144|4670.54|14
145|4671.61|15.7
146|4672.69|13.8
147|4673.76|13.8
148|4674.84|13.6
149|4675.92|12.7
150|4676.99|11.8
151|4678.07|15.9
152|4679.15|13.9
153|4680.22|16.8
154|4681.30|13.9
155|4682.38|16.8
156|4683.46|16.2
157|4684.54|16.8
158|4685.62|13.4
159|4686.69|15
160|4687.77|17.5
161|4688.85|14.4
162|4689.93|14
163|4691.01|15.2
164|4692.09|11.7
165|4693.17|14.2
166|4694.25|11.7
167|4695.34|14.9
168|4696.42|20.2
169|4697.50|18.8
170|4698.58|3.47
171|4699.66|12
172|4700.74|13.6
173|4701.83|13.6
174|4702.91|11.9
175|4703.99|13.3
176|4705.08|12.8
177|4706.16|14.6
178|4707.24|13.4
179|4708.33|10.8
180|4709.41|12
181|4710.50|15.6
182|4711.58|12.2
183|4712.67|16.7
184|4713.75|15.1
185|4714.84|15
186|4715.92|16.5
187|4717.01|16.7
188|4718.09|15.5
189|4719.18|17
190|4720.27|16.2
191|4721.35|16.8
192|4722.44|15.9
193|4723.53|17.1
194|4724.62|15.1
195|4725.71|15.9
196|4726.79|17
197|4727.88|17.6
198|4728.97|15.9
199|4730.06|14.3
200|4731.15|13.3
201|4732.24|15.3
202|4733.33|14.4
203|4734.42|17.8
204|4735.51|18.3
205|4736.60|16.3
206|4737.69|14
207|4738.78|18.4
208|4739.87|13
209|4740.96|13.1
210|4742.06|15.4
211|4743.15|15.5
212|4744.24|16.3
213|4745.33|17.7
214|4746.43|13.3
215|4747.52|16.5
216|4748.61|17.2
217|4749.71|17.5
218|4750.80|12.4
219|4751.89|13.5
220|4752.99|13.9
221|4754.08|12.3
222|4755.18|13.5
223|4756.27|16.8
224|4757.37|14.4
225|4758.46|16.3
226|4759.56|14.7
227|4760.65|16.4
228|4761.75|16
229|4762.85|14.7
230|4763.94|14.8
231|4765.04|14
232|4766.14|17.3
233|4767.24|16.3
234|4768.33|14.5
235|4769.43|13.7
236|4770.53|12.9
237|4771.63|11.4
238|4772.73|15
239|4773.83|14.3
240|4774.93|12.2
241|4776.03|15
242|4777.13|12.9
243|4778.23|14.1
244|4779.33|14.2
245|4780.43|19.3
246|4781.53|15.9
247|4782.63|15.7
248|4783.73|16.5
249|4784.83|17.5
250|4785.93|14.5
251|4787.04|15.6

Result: 0.27 Ang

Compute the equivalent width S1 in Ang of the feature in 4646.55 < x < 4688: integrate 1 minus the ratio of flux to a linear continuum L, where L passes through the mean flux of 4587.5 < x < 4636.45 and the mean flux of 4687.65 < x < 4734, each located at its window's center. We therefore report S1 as 0.4 Ang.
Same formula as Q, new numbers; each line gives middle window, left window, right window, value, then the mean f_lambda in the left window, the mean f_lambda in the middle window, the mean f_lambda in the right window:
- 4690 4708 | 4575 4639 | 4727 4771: 2.05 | 15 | 13.4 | 15.3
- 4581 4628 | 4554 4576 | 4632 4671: 0.63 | 15.3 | 14.9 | 14.9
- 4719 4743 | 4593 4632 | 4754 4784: -1.46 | 15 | 15.8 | 14.8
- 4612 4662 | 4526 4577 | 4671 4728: -2.75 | 14.6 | 15.4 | 14.6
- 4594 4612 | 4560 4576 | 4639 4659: 1.28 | 15.2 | 14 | 14.9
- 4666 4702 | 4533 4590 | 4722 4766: 2.39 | 14.8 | 14.2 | 15.4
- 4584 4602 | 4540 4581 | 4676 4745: 0.68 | 15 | 14.4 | 14.9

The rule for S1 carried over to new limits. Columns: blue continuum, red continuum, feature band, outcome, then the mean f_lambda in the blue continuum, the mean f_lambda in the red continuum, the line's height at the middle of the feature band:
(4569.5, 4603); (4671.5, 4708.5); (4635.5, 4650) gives -0.74 Ang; 14.6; 14.1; 14.3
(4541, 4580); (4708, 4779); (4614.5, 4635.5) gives -1.04 Ang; 15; 15.1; 15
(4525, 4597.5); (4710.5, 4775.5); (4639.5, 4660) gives -0.04 Ang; 14.7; 15.3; 15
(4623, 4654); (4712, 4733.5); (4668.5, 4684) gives 1.04 Ang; 15.3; 15.9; 15.5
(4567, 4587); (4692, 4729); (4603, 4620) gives -0.42 Ang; 14.7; 14.6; 14.7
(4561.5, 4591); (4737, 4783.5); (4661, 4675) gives 0.60 Ang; 15.1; 14.9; 15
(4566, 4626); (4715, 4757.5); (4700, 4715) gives 1.84 Ang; 14.9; 15.6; 15.5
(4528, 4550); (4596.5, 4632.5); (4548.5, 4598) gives -1.58 Ang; 14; 15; 14.5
